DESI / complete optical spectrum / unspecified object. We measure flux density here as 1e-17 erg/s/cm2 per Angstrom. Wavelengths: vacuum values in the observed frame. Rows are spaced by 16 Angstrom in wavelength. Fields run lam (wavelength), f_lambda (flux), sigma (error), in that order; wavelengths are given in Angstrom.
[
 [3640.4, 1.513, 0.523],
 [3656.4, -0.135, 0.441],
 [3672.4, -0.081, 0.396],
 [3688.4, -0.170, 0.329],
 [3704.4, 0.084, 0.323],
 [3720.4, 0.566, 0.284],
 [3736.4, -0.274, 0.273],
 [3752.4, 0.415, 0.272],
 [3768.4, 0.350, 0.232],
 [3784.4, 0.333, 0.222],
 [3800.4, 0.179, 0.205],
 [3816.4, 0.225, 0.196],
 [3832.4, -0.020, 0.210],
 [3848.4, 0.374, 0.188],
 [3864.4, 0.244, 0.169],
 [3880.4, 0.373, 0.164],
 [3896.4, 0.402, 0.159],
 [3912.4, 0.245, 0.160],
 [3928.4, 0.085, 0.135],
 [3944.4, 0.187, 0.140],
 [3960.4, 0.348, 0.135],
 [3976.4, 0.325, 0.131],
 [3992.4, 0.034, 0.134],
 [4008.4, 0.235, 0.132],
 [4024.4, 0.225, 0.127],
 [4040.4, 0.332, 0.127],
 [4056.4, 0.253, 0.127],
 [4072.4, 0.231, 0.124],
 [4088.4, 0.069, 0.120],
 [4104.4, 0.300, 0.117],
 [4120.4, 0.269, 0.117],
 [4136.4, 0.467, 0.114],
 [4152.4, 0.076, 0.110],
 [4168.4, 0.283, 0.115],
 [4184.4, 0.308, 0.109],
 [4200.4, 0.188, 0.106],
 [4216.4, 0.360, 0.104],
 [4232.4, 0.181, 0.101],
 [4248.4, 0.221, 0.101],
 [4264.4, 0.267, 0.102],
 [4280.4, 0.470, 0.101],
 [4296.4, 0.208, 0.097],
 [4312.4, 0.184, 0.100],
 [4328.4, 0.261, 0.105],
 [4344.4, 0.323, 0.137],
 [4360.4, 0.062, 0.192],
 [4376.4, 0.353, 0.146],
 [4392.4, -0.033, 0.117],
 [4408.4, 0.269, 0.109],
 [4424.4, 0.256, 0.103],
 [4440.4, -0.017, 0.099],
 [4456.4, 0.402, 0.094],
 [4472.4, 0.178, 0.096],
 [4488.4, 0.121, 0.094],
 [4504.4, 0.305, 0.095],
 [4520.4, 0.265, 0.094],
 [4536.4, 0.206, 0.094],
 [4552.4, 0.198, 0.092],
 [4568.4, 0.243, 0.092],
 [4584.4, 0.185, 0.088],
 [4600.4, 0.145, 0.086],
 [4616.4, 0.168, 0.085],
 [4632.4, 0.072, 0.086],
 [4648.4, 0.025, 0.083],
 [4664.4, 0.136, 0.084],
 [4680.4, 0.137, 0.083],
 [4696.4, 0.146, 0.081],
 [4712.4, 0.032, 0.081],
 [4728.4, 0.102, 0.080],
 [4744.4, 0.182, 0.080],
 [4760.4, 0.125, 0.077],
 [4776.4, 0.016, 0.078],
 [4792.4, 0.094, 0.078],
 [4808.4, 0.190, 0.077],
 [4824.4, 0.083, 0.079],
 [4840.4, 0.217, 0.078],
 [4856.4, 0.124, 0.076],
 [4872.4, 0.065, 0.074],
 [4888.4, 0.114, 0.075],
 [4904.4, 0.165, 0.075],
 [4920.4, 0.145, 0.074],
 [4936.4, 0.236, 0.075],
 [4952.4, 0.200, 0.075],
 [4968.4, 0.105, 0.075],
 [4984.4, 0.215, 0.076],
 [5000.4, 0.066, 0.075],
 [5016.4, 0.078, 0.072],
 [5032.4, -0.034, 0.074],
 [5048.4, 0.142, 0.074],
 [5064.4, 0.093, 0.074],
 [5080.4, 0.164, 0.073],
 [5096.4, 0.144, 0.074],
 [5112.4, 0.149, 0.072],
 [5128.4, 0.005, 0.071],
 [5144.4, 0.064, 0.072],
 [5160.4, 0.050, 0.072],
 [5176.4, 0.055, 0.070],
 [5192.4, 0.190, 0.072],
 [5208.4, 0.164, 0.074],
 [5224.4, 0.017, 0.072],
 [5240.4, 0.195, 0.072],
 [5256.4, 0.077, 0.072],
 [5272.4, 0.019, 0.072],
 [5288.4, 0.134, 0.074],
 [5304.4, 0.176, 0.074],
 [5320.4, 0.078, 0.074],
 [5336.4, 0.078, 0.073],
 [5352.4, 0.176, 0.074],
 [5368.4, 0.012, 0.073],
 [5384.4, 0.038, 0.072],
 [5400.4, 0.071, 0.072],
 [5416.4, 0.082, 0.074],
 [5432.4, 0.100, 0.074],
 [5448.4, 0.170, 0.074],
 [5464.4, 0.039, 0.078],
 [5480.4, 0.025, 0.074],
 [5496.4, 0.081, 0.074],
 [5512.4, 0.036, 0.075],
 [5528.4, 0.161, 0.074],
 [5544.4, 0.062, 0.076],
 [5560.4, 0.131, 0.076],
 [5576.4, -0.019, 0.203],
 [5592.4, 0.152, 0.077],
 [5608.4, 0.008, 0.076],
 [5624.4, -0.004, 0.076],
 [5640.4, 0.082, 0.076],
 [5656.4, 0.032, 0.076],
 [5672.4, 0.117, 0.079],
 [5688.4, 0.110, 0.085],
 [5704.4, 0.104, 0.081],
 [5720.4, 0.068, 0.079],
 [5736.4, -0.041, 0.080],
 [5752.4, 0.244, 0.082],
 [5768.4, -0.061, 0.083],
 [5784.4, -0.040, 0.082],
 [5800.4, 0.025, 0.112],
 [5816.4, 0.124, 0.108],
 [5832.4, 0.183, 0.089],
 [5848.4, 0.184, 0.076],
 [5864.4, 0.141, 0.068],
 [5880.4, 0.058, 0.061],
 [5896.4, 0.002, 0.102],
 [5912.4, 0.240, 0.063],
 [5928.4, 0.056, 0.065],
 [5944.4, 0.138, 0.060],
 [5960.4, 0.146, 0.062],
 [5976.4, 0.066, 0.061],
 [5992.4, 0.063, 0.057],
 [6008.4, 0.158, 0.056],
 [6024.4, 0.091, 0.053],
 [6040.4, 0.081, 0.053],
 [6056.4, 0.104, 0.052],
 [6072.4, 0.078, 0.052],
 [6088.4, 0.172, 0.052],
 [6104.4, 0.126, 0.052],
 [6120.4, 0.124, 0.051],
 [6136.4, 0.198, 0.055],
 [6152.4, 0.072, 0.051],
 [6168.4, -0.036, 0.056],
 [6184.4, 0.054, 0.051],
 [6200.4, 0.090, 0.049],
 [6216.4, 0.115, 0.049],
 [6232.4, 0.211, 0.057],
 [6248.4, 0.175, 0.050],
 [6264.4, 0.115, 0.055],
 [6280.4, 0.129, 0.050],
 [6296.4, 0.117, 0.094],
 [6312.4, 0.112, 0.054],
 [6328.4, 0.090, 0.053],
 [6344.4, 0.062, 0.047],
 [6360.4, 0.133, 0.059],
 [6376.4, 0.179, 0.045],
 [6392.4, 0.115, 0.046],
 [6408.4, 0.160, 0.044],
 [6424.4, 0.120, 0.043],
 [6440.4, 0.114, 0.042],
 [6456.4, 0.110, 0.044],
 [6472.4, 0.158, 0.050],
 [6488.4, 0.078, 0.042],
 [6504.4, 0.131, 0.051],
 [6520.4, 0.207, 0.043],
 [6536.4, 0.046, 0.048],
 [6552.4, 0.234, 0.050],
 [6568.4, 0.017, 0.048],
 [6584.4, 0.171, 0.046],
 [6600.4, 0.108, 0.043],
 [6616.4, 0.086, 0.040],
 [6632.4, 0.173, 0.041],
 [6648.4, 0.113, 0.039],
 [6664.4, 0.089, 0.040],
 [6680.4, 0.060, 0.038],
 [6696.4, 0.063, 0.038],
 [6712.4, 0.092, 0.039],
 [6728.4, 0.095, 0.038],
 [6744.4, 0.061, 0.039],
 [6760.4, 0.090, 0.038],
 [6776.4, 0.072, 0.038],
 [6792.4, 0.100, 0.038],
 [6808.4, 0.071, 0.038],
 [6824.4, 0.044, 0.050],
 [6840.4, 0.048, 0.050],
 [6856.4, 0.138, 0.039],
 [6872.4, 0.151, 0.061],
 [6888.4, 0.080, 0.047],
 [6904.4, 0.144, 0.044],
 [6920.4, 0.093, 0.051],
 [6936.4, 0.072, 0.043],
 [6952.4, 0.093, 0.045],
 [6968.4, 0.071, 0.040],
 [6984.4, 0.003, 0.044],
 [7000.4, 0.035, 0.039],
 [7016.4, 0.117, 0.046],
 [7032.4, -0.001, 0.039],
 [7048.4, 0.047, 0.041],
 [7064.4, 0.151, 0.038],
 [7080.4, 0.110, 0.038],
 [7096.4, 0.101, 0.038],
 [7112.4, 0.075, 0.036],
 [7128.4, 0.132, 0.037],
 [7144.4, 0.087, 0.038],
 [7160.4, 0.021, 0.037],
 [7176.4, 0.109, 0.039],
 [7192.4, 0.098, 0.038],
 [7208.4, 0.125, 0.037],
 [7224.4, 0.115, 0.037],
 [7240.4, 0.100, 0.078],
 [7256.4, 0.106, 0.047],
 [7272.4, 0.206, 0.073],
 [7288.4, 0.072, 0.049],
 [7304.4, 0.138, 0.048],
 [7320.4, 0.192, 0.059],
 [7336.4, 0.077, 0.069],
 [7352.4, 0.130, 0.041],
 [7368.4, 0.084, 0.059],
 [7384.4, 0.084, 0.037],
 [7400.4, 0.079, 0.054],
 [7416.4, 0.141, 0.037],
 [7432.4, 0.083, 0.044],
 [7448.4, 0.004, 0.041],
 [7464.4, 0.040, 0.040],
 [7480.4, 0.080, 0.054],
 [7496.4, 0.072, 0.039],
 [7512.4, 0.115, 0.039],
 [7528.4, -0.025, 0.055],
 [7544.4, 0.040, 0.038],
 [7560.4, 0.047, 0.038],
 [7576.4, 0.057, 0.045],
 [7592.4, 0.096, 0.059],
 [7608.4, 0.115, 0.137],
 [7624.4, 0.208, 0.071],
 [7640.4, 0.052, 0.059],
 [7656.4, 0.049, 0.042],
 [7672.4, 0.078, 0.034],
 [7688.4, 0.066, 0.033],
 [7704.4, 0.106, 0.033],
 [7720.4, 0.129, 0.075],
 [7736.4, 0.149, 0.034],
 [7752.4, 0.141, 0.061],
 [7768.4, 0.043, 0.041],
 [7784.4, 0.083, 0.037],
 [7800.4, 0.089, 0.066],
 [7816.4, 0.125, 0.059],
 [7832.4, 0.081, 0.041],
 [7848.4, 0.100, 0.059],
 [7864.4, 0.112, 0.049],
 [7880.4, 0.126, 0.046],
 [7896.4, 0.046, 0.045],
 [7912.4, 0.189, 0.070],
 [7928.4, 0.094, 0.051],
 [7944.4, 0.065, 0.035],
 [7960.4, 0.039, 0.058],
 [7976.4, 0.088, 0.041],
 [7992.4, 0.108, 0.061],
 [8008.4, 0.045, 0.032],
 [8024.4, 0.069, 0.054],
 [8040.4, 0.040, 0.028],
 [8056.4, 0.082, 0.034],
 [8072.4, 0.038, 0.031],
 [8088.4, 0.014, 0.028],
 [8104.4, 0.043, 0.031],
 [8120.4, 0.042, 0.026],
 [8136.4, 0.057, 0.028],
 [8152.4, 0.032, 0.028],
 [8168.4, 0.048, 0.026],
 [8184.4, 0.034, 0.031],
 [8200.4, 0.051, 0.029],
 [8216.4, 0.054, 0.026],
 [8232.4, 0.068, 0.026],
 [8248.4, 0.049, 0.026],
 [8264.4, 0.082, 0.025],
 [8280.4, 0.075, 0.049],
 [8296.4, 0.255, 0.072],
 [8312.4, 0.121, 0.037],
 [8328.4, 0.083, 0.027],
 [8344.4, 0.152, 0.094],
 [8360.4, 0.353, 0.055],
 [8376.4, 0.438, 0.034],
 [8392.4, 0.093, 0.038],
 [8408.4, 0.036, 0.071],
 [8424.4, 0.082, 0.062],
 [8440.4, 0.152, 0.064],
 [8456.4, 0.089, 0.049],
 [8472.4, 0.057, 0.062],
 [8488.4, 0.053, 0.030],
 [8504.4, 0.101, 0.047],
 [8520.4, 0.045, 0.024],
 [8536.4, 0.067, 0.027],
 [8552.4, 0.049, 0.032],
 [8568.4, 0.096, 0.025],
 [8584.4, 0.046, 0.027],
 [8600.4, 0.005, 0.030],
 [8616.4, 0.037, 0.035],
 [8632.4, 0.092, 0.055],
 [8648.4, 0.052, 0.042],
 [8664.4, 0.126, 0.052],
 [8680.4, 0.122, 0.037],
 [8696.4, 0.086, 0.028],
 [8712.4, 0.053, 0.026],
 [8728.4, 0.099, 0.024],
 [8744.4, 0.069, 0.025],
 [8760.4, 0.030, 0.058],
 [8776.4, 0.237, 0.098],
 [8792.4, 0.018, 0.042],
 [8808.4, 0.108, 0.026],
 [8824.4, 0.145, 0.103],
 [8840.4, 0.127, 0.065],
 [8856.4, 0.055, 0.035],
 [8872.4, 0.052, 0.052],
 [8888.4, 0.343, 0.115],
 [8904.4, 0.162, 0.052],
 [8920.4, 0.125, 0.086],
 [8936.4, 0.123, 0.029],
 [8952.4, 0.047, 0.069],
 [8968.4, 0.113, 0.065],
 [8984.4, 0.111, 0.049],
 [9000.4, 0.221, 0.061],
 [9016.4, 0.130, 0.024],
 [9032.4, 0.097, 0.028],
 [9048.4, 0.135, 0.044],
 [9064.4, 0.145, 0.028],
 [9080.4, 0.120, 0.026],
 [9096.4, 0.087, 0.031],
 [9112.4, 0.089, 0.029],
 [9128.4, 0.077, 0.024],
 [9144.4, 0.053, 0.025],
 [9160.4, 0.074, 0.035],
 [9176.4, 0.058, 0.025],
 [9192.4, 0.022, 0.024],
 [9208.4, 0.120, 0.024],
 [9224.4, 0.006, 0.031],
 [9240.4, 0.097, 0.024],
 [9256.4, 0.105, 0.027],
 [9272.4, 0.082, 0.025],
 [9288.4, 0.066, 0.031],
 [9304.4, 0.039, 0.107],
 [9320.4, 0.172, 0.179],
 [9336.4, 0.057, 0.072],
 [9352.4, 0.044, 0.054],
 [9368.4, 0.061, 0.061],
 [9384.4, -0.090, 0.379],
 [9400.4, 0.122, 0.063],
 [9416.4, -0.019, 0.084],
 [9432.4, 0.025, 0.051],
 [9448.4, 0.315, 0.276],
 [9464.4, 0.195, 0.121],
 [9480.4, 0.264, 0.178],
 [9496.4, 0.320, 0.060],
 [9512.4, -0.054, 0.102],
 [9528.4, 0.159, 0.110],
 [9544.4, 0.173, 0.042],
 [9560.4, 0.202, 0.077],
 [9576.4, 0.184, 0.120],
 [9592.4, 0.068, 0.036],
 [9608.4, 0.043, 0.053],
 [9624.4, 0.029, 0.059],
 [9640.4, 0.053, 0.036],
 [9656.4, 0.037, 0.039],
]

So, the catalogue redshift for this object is 1.245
